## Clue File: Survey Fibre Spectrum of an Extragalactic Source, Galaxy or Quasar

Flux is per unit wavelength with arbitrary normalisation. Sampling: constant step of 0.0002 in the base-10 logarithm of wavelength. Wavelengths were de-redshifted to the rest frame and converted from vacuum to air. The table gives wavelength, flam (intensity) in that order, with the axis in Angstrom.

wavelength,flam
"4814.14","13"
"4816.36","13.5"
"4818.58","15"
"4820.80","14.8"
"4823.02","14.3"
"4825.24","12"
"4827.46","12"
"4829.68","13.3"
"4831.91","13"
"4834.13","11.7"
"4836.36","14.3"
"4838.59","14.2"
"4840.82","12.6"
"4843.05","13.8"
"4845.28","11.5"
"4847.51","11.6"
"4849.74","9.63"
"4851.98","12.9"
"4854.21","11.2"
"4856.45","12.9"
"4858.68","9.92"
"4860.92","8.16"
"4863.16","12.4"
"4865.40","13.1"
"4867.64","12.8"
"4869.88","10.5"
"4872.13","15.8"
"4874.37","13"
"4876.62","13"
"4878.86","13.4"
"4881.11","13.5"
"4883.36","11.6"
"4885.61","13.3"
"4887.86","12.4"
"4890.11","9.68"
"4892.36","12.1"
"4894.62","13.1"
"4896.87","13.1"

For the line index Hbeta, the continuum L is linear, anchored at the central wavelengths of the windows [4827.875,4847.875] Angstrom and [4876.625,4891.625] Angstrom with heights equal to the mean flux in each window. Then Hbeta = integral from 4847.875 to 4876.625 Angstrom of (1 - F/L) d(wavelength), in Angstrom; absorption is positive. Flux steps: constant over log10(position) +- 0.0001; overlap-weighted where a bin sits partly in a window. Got 1.6 Angstrom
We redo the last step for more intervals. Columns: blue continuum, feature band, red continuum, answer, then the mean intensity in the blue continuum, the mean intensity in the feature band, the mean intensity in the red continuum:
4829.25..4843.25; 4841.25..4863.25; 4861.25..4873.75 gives 2.61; 13.2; 11.4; 12.6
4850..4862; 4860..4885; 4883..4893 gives -2.49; 10.9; 12.5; 11.8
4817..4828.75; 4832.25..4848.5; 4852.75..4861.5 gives -0.88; 13.6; 12.8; 10.8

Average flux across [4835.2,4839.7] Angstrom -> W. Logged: 14.2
